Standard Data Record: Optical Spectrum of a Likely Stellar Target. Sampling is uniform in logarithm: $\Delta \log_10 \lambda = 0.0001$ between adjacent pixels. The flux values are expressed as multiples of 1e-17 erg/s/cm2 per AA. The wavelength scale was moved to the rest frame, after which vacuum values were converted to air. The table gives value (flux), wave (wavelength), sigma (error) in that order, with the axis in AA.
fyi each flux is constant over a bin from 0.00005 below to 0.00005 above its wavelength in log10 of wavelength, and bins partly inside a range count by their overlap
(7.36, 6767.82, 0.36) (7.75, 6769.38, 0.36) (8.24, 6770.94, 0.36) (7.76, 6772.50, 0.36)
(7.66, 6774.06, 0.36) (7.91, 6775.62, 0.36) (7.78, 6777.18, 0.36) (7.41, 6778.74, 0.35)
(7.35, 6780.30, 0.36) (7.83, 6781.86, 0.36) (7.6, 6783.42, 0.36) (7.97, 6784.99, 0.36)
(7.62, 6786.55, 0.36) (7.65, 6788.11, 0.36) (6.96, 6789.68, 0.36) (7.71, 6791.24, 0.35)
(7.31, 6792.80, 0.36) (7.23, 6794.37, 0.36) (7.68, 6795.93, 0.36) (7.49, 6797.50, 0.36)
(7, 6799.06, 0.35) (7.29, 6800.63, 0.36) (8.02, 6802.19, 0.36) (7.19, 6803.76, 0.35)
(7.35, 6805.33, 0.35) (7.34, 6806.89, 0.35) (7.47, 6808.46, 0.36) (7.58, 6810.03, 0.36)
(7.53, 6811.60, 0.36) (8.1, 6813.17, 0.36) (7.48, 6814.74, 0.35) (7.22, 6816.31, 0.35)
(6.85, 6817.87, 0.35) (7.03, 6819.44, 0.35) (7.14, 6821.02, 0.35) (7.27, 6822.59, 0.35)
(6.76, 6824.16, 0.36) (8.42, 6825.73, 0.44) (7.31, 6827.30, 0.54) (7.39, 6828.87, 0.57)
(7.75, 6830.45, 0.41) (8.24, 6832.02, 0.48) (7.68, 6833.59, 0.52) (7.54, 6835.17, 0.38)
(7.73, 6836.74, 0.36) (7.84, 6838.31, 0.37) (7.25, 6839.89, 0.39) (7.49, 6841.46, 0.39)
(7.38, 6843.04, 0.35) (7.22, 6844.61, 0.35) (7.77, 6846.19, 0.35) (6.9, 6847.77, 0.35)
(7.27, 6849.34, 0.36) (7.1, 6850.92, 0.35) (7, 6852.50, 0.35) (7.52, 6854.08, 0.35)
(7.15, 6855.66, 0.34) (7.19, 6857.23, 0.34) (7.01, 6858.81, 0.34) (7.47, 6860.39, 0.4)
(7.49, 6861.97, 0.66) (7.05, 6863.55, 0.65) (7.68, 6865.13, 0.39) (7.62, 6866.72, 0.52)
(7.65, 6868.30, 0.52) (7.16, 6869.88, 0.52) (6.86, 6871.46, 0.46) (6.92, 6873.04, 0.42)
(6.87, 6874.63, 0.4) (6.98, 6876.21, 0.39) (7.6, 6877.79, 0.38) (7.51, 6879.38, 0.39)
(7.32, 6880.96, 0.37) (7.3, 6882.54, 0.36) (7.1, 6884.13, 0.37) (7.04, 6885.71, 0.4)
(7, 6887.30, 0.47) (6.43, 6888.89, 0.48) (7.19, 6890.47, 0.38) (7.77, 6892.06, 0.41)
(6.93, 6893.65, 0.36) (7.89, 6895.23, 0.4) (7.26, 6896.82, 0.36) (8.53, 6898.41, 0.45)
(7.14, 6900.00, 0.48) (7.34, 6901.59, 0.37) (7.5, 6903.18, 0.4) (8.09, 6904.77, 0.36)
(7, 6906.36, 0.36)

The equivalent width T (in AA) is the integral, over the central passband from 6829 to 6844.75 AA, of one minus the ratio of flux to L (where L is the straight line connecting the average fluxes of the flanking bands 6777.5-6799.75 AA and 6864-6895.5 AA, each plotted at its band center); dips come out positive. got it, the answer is -0.6 AA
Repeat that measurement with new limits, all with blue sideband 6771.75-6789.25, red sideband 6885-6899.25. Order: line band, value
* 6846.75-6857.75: 0.42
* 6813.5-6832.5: 0.34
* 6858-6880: 0.39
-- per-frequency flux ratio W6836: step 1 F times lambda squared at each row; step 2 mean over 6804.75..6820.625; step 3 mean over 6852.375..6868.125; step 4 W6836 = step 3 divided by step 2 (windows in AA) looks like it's 1.01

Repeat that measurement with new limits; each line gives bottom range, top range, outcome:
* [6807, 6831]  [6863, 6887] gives 0.99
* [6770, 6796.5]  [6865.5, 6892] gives 0.97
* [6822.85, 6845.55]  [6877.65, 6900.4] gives 0.98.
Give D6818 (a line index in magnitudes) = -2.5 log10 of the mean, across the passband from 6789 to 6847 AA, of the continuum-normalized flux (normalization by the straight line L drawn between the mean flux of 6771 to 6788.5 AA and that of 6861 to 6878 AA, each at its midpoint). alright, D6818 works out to 0.01 mag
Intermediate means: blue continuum 7.71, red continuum 7.25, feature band 7.46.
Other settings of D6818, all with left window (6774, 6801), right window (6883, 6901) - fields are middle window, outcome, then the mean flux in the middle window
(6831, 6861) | 0.00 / 7.41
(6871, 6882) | 0.02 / 7.17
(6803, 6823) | 0.02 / 7.35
